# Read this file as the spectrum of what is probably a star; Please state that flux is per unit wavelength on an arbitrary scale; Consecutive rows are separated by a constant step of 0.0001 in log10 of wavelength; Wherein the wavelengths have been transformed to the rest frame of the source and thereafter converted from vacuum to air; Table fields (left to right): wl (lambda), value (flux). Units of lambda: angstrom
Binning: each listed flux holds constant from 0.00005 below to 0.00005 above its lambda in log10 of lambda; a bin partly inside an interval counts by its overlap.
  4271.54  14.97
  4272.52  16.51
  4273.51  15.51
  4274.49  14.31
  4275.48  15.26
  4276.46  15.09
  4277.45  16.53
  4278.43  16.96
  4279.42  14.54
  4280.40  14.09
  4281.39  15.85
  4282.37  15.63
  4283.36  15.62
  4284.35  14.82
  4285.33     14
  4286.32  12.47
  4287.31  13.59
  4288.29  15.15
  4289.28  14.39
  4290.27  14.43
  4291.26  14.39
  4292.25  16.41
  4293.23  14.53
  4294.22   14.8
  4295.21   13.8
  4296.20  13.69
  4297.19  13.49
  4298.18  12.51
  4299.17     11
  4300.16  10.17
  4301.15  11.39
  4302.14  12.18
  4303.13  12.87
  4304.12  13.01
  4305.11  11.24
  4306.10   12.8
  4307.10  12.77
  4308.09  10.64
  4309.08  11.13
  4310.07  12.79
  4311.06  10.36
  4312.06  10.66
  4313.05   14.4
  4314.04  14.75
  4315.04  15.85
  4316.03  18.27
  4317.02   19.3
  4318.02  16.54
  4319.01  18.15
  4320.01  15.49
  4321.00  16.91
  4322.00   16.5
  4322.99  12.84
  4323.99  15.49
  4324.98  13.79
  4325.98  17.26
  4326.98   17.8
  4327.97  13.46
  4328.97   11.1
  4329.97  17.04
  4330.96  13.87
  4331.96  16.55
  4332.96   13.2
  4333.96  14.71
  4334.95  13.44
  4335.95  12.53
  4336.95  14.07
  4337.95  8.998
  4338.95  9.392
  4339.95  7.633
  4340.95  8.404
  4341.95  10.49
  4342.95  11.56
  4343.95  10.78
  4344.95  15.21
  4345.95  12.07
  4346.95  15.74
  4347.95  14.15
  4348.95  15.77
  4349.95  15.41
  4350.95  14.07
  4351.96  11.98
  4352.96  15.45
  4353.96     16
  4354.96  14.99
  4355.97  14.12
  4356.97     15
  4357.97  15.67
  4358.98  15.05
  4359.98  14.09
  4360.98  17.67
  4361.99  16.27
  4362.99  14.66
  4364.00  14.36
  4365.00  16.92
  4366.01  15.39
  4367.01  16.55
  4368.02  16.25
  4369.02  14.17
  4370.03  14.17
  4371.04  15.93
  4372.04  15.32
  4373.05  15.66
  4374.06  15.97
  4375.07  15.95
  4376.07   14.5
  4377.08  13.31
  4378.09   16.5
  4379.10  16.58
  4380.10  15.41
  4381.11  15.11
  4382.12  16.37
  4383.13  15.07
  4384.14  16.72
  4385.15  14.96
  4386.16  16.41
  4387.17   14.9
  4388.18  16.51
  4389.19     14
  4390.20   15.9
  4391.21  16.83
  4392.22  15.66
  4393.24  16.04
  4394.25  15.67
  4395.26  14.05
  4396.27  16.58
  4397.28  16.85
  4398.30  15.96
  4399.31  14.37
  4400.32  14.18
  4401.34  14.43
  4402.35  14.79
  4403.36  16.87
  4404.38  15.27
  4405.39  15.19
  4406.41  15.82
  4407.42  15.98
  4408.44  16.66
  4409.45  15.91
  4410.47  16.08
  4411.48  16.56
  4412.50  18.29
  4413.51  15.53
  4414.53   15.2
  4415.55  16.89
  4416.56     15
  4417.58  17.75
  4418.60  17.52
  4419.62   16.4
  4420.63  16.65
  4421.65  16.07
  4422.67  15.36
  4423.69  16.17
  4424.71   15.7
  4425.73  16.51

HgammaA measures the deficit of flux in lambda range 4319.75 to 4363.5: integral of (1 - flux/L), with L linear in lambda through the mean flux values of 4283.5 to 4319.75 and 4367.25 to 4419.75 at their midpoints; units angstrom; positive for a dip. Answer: 1.7 angstrom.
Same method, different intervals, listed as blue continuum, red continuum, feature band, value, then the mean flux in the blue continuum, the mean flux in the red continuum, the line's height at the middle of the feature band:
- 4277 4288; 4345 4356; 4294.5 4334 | 2.0 angstrom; 14.9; 14.6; 14.8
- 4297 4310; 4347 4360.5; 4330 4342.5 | 1.5 angstrom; 11.9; 14.8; 13.8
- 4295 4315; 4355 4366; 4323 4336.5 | -0.9 angstrom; 12.3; 15.4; 13.7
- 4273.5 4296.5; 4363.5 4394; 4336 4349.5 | 3.0 angstrom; 14.8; 15.6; 15.3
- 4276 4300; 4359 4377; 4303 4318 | 1.2 angstrom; 14.4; 15.5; 14.7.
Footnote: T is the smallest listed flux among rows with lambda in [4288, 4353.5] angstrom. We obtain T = 7.633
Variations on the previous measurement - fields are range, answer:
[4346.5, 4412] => 11.98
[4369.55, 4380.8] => 13.31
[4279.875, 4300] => 11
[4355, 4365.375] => 14.09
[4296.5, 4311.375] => 10.17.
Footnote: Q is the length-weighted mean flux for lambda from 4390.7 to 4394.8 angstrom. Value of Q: 16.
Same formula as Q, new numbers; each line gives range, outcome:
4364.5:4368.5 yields 16.3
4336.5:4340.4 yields 9.99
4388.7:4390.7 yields 15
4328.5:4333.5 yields 14.4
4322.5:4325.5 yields 14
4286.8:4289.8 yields 14.4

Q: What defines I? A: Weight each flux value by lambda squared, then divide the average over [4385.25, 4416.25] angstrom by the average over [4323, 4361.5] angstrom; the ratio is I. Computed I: 1.2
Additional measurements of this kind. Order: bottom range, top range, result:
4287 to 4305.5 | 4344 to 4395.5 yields 1.19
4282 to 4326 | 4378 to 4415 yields 1.17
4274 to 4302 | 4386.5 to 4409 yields 1.15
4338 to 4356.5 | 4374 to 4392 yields 1.23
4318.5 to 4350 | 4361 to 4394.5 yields 1.16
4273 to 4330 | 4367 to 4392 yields 1.13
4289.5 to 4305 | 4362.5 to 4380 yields 1.21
